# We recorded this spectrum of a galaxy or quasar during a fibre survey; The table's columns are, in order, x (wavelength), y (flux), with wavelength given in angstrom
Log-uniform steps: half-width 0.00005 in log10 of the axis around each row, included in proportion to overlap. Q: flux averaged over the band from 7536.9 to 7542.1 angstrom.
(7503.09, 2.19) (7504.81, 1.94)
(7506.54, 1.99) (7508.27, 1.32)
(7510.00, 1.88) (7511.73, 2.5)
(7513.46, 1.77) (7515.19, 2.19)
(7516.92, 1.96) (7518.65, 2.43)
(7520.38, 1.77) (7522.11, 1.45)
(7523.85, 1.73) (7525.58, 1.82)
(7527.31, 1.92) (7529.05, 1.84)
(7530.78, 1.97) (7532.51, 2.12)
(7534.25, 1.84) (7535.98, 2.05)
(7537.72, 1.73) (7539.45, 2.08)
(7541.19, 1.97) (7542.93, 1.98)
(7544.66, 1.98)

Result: 1.93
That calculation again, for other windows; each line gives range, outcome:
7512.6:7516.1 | 1.98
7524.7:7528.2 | 1.87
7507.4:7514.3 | 1.87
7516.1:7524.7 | 1.87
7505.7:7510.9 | 1.73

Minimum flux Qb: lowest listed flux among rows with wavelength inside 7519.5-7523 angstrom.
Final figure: 1.45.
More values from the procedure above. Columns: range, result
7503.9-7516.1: 1.32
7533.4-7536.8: 1.84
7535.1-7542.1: 1.73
